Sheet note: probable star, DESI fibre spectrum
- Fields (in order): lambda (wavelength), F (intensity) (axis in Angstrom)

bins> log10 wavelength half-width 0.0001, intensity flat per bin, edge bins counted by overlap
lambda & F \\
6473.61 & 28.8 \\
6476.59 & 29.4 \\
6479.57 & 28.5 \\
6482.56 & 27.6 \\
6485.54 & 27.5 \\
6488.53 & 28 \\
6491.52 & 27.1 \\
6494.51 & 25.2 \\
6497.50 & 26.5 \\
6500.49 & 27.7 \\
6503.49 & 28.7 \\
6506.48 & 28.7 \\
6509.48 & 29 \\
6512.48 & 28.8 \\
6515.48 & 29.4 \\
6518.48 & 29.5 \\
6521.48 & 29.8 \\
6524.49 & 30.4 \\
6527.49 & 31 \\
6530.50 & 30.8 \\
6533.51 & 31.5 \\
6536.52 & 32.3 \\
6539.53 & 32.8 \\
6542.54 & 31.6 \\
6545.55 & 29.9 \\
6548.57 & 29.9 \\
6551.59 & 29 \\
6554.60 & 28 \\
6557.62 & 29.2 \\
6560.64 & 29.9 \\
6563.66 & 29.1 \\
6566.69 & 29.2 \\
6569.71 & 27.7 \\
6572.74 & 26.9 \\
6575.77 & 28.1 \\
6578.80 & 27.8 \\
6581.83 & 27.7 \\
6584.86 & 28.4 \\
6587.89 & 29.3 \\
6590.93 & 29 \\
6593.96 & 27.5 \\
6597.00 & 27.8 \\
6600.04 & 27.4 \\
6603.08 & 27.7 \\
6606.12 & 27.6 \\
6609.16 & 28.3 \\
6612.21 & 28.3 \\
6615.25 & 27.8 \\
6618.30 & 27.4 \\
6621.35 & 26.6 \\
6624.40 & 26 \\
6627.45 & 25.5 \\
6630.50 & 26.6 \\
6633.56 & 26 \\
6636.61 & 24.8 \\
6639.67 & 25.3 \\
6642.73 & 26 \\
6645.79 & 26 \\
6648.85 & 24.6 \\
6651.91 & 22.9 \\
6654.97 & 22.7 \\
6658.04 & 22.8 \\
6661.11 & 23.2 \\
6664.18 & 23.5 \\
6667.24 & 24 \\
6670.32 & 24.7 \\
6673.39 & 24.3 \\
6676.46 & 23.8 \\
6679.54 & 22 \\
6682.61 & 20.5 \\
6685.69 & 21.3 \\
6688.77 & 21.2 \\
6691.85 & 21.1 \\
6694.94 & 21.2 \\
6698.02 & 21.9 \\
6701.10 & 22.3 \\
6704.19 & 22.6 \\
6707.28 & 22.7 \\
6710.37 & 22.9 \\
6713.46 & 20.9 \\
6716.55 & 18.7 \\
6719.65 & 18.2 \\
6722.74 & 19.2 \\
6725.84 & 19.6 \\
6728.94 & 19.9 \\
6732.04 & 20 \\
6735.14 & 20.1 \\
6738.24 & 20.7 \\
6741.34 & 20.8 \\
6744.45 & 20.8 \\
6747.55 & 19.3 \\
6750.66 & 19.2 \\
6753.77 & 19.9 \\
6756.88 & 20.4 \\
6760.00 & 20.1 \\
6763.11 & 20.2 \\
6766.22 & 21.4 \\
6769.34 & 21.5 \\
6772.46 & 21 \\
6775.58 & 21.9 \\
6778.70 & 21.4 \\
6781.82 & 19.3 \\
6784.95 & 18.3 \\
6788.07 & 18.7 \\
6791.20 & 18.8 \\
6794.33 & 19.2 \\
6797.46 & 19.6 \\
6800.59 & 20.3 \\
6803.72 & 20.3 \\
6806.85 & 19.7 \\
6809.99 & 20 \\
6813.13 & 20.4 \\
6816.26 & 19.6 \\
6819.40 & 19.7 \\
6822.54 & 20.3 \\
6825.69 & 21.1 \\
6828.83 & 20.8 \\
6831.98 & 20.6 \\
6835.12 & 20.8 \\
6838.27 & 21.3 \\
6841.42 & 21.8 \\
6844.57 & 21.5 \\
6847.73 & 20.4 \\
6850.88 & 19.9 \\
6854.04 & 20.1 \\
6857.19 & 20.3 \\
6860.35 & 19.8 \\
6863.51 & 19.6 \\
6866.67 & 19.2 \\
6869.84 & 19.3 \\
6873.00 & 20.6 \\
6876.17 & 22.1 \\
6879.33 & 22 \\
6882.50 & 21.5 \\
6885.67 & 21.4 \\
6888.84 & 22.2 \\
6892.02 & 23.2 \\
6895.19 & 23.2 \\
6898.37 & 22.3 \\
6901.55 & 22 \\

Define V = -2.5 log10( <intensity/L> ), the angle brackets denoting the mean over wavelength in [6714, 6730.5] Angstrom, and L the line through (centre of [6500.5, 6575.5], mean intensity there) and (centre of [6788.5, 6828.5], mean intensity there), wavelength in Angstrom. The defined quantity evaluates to 0.20 mag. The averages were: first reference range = 29.6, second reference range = 19.9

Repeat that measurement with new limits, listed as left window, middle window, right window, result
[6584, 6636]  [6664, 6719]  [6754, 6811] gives 0.09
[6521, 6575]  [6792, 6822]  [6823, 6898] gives 0.14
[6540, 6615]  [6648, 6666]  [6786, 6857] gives 0.12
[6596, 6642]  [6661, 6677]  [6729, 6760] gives 0.01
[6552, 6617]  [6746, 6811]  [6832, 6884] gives 0.14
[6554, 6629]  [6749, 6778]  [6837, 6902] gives 0.15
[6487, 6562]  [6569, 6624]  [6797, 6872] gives -0.02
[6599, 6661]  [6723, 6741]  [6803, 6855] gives 0.16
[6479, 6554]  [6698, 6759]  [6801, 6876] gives 0.15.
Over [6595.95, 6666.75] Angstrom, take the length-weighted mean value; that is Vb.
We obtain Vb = 25.8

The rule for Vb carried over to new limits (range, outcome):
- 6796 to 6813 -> 20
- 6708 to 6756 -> 20.1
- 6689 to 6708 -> 21.9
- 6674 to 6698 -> 21.7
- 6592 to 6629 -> 27.3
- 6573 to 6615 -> 28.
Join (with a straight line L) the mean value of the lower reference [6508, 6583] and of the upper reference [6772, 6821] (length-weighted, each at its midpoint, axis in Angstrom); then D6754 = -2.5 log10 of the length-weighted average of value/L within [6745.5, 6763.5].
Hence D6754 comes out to 0.09 mag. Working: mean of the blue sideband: 29.6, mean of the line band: 19.9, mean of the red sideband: 19.9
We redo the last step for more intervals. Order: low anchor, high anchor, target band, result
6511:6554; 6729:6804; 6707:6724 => 0.107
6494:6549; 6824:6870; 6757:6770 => 0.107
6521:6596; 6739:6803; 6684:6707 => 0.083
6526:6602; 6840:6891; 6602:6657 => 0.055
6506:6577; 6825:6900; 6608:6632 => 0.022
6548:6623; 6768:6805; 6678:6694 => 0.139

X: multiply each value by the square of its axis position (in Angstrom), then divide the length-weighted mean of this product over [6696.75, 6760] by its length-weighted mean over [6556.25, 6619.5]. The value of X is 0.8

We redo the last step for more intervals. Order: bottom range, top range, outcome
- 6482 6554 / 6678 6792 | 0.75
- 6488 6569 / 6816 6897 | 0.78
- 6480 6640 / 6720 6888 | 0.77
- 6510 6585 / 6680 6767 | 0.74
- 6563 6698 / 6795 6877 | 0.84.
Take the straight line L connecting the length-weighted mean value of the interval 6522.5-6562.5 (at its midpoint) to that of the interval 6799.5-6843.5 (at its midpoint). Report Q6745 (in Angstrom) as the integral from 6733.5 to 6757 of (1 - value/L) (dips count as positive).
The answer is 3.1 Angstrom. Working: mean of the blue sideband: 30.5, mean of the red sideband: 20.5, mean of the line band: 20.1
